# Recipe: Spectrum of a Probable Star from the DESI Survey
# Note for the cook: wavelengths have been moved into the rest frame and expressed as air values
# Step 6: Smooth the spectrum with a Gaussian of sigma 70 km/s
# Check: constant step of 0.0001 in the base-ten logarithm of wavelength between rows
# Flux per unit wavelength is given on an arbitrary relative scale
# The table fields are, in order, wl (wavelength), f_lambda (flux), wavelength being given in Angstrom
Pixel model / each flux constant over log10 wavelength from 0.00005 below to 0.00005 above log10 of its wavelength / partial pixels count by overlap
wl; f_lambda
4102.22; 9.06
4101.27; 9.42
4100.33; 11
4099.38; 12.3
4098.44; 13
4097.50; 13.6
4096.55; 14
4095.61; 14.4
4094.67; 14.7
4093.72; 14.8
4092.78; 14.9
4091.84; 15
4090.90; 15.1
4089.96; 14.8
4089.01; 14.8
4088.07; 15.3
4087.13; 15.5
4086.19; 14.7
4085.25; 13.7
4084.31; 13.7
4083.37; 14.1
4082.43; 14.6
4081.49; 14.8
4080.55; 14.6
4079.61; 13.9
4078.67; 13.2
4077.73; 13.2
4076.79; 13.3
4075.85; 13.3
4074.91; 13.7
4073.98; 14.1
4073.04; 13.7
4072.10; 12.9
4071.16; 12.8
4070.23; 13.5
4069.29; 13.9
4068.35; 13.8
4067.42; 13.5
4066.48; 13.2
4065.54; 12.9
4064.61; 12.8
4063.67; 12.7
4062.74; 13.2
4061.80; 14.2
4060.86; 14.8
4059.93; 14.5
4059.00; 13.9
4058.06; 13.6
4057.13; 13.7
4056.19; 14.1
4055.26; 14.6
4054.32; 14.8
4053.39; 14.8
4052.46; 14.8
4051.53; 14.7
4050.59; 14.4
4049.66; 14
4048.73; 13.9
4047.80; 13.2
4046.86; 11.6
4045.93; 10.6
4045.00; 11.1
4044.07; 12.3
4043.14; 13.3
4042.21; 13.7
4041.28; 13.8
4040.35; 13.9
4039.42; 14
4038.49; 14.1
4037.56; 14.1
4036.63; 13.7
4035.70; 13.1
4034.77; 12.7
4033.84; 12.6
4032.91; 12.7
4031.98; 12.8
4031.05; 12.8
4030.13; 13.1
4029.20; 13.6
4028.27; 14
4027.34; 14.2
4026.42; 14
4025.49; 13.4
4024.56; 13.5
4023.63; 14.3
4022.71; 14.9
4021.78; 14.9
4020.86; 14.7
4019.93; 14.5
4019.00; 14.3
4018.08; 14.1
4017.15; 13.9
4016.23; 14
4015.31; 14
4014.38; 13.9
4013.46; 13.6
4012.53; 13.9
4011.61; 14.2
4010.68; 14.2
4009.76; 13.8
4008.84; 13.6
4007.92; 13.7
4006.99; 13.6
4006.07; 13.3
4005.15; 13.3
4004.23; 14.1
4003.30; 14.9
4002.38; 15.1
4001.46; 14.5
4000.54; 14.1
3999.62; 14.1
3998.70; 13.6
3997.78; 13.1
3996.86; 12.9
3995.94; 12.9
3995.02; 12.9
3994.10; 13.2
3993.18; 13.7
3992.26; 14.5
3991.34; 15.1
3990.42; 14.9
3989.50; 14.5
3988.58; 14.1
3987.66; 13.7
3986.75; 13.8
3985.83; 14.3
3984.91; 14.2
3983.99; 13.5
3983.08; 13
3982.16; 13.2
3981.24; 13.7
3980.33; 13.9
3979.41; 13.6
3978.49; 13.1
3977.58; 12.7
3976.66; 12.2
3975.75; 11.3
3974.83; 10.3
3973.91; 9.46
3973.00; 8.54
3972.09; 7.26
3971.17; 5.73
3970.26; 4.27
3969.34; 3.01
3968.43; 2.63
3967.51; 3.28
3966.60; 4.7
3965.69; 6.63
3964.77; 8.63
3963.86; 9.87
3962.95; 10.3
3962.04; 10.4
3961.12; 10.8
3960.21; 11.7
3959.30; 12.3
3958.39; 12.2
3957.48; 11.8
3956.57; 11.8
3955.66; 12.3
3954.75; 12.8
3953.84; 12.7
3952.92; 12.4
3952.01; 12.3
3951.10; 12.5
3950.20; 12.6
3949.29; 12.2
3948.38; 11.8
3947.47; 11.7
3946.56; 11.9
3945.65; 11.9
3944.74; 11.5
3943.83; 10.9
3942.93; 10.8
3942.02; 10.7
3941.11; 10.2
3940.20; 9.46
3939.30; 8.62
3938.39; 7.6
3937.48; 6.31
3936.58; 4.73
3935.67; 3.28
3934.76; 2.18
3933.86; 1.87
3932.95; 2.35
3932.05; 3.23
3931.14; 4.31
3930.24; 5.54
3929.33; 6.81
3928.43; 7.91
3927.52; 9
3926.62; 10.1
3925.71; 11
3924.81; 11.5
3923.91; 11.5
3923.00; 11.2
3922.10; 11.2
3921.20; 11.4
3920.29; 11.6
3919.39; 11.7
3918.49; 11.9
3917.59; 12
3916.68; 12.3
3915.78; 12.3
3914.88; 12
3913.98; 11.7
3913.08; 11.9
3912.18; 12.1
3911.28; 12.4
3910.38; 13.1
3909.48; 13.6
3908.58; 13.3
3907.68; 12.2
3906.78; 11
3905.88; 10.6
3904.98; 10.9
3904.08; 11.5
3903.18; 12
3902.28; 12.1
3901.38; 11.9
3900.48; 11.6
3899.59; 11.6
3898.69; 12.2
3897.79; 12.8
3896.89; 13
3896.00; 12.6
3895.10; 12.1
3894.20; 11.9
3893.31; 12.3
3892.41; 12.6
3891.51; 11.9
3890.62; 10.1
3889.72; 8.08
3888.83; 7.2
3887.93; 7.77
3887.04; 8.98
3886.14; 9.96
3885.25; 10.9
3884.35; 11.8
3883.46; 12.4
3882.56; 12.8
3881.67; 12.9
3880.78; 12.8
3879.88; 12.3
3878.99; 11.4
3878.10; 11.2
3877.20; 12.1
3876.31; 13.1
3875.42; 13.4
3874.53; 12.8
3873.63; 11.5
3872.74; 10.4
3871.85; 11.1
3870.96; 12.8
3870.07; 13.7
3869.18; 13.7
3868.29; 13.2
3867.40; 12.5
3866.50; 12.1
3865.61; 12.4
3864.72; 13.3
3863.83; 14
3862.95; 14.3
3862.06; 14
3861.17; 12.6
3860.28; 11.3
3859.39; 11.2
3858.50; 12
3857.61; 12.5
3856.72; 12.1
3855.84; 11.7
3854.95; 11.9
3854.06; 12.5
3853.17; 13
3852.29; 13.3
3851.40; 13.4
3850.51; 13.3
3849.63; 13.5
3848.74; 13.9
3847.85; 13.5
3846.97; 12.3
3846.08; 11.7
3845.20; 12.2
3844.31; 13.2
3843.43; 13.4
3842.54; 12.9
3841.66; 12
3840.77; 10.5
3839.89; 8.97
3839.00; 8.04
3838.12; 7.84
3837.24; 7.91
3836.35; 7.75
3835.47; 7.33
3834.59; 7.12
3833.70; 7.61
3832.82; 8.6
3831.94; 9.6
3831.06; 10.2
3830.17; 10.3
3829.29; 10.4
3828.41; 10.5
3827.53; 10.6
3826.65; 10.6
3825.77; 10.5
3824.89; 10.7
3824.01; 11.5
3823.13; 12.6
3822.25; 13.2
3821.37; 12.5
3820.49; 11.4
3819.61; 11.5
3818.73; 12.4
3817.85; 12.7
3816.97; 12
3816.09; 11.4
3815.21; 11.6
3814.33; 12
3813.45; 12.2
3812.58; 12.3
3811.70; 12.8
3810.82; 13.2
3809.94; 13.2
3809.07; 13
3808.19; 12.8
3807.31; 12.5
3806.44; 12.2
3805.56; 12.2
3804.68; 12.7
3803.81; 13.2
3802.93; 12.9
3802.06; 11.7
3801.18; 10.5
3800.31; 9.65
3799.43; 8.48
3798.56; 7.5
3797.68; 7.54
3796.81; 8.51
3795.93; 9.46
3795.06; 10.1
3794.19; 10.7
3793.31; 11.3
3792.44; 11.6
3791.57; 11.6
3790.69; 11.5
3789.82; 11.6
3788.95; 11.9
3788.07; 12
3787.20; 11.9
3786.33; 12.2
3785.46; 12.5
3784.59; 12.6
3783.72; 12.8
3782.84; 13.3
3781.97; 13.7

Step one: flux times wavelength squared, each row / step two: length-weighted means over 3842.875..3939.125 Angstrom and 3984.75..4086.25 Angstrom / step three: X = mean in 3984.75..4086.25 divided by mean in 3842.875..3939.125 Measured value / 1.33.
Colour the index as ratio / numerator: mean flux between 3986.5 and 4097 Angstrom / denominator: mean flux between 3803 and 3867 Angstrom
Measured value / 1.2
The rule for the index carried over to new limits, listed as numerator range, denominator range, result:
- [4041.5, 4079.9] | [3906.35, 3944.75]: 1.42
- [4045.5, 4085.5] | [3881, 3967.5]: 1.31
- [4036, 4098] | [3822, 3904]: 1.20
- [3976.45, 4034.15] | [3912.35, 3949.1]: 1.49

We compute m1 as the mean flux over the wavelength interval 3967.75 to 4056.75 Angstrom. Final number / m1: 13.1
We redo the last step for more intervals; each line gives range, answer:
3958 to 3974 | 7.82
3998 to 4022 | 14.1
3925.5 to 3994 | 10.1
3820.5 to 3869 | 11.5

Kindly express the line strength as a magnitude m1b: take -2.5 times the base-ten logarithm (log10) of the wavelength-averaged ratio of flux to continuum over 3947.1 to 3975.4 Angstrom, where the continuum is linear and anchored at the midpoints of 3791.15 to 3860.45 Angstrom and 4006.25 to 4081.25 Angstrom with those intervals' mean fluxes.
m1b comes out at 0.30 mag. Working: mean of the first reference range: 11.3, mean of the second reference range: 13.7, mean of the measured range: 9.64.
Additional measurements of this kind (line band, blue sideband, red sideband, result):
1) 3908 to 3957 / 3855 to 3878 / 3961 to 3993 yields 0.14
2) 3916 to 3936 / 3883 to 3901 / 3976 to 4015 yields 0.37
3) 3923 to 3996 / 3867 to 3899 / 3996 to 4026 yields 0.27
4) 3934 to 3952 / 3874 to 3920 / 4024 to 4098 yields 0.29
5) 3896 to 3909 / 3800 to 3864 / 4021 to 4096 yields 0.03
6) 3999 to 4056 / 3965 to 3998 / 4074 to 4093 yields -0.10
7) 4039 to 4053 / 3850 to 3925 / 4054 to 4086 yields 0.02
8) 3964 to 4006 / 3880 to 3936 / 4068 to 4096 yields 0.04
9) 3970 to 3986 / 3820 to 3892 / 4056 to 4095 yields 0.13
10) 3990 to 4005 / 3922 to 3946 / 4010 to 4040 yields -0.16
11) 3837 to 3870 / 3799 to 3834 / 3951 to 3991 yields -0.08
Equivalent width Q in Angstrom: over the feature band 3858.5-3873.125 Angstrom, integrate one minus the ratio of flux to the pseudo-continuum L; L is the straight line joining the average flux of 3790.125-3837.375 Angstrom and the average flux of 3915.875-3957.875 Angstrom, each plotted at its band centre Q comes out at -3.1 Angstrom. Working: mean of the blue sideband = 10.9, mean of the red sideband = 9.7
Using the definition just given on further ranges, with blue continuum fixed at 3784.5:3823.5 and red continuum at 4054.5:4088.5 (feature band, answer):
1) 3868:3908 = 2.1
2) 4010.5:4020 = -0.5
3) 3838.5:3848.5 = 0.2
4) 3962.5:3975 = 6.1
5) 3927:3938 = 6.8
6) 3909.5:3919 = 0.2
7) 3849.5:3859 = -0.5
